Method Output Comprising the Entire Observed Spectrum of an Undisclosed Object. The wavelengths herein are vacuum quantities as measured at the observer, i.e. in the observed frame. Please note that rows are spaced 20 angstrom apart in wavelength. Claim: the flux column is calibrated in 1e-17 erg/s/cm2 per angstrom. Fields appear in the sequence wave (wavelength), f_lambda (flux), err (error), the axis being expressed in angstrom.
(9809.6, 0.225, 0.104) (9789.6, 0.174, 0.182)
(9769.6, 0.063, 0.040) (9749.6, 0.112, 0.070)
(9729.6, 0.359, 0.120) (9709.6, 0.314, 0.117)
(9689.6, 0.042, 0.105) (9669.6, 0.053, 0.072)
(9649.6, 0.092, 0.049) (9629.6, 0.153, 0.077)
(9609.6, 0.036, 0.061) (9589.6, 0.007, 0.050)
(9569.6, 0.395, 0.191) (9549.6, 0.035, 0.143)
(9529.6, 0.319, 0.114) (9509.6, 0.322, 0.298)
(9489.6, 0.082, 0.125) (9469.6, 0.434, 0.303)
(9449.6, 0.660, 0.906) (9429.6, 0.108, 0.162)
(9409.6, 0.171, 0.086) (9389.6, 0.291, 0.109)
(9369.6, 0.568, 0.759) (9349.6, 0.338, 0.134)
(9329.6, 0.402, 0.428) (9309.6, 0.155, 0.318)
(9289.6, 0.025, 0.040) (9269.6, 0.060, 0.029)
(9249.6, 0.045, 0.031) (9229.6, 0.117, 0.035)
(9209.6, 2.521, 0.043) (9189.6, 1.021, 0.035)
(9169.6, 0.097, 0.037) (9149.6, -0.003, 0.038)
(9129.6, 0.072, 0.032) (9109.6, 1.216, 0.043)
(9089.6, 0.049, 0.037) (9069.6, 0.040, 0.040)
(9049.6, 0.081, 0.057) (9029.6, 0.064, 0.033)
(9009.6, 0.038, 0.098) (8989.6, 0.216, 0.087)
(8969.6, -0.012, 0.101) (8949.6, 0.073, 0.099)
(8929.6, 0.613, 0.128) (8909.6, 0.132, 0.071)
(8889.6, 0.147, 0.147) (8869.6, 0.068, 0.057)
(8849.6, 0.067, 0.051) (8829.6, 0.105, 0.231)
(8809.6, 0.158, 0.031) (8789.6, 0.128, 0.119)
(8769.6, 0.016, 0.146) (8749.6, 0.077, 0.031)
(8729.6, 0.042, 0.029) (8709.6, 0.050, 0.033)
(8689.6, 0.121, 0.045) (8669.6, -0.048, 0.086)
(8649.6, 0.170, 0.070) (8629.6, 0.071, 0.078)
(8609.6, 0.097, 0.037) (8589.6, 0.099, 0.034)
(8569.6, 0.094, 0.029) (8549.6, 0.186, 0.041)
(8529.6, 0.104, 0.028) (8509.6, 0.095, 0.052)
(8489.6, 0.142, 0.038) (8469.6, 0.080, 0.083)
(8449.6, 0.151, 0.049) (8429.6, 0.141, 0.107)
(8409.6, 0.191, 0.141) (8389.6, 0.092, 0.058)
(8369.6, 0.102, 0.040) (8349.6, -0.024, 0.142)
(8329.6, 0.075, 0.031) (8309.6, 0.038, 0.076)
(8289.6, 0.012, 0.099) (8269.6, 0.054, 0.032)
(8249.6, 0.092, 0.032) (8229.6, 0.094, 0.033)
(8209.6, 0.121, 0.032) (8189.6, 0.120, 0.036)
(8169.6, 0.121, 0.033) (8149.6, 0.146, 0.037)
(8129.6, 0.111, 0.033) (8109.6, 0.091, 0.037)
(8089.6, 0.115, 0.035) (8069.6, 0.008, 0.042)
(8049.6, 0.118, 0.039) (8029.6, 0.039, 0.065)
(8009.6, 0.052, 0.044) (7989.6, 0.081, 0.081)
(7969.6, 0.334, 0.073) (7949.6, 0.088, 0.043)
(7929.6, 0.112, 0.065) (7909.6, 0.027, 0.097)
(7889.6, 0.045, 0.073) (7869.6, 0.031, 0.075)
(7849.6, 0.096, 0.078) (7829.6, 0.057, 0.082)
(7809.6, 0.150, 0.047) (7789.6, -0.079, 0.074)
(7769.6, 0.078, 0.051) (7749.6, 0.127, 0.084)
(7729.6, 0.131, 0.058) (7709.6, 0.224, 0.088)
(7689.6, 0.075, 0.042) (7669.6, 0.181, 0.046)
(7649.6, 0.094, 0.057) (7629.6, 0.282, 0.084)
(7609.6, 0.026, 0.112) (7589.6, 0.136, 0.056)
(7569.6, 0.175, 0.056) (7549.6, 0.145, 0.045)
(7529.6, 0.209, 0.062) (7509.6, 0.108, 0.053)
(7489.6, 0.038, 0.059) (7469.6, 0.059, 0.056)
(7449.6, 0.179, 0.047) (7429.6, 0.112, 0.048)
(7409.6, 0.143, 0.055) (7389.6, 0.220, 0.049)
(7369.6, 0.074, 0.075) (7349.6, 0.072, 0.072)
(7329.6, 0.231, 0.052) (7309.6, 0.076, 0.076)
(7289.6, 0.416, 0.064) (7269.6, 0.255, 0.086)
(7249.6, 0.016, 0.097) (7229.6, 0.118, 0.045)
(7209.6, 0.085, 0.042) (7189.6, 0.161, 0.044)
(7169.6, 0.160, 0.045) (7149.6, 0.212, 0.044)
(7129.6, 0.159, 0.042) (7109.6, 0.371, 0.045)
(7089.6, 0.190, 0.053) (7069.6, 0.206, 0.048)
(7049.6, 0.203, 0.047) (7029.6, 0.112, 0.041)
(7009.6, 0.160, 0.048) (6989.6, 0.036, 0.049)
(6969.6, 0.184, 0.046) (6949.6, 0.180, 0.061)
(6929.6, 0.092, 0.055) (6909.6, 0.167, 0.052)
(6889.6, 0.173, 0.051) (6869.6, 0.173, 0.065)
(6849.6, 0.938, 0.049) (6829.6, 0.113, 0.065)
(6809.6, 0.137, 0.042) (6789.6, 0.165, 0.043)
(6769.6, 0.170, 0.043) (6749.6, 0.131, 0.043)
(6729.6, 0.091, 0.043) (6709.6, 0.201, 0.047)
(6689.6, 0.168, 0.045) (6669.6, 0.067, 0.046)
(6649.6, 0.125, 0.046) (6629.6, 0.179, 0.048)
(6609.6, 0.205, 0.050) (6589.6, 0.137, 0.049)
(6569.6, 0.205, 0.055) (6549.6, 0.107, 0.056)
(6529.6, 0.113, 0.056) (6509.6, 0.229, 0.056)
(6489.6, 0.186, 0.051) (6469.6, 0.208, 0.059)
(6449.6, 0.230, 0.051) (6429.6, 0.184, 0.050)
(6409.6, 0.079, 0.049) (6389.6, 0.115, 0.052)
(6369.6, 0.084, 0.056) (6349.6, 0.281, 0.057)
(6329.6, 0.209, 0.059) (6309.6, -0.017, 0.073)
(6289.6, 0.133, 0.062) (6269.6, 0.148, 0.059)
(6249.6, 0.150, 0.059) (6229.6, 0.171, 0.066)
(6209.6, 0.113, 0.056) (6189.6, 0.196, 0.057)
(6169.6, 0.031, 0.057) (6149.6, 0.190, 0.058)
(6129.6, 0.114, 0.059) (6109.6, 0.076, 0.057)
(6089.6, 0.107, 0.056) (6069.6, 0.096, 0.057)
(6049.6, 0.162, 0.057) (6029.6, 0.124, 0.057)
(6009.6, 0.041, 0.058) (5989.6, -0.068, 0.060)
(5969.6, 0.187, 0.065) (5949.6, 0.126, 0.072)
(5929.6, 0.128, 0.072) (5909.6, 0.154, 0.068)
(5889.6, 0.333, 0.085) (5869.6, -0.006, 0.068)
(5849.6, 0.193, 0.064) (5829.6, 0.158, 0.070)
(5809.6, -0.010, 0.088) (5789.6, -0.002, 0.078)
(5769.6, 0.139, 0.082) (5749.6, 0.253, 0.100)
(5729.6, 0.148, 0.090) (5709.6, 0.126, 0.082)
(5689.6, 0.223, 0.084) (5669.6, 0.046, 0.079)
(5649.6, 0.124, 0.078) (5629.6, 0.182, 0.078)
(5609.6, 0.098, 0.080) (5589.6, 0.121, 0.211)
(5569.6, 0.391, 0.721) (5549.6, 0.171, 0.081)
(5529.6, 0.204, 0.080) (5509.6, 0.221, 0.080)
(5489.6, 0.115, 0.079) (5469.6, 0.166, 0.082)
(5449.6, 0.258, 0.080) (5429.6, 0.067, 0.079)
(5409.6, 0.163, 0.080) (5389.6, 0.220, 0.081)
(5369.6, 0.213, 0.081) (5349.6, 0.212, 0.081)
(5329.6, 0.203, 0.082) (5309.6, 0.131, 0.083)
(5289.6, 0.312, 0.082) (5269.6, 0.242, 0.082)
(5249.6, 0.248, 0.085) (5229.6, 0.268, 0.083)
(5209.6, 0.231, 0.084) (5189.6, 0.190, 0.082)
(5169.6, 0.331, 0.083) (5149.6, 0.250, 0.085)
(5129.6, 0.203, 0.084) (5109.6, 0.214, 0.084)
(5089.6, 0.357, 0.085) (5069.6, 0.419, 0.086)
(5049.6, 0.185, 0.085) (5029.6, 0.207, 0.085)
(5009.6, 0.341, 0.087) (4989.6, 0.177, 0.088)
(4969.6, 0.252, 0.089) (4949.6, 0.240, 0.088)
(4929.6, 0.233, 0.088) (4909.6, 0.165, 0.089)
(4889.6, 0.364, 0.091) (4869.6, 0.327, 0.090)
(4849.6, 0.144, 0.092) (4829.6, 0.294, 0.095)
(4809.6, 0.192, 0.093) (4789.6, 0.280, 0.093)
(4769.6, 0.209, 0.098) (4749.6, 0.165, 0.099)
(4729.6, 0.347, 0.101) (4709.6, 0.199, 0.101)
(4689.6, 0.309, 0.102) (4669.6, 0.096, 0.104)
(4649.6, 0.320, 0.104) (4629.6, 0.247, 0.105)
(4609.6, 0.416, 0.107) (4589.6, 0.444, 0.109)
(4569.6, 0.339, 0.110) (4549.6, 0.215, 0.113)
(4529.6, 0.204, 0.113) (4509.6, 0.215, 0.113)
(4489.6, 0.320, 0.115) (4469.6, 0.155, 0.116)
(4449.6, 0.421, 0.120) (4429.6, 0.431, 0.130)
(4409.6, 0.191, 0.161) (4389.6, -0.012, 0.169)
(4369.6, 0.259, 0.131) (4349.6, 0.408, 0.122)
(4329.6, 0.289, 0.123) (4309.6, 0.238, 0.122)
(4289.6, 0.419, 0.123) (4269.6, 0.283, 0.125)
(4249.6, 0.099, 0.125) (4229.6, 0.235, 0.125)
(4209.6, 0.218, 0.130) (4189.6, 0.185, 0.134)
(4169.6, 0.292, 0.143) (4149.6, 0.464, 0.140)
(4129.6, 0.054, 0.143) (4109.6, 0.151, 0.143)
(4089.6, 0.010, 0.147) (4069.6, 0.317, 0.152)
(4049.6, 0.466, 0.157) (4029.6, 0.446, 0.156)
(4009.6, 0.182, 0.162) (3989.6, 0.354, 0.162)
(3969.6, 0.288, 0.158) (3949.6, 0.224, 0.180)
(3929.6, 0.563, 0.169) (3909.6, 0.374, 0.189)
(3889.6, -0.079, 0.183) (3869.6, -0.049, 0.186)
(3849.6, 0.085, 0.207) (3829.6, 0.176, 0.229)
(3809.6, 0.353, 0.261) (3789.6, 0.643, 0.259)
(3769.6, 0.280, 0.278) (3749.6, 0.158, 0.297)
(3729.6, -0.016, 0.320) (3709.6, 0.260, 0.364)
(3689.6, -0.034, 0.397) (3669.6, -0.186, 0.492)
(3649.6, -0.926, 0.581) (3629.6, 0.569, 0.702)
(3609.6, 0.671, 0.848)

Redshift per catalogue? 0.837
